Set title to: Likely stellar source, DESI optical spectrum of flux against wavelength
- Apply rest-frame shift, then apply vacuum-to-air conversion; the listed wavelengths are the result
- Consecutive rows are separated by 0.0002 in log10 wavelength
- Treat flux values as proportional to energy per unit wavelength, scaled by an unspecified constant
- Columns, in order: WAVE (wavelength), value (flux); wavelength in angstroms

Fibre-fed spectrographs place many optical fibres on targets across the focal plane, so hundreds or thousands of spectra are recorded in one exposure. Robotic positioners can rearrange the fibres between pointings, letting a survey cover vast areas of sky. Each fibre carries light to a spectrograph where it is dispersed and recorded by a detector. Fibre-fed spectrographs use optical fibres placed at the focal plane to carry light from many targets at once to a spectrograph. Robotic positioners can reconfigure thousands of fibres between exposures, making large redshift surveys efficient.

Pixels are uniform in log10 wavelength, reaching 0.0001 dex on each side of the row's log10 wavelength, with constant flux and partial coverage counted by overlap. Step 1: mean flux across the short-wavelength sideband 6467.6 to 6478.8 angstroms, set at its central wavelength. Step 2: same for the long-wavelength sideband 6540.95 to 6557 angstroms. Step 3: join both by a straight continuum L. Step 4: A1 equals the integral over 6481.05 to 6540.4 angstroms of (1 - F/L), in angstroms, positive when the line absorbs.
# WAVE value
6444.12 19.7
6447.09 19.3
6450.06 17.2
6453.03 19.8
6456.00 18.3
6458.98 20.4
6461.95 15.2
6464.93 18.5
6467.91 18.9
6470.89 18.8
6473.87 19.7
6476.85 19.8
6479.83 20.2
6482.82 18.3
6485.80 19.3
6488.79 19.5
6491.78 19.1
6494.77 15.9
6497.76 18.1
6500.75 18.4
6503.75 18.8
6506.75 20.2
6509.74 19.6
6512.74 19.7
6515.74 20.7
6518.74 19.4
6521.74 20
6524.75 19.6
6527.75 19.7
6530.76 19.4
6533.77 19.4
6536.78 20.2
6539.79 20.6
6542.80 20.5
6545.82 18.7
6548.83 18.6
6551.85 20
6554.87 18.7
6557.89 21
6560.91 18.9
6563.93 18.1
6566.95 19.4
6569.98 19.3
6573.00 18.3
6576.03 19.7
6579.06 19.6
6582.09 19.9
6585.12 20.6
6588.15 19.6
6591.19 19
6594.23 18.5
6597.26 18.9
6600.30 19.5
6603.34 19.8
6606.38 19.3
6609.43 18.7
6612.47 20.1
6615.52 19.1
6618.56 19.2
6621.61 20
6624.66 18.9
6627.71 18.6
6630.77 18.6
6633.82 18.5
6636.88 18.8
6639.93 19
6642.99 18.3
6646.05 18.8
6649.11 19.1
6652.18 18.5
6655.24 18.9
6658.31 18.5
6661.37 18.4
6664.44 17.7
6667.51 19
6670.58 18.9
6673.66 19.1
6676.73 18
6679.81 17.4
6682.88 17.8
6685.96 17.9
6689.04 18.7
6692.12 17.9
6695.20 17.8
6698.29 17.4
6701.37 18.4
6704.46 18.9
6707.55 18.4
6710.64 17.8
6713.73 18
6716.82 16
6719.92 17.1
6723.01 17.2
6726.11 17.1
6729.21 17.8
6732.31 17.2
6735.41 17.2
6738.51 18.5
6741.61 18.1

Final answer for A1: 0.33 angstroms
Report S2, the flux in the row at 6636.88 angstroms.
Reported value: 18.8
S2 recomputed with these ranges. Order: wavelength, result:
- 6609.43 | 18.7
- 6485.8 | 19.3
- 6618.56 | 19.2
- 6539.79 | 20.6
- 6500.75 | 18.4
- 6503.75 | 18.8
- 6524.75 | 19.6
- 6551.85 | 20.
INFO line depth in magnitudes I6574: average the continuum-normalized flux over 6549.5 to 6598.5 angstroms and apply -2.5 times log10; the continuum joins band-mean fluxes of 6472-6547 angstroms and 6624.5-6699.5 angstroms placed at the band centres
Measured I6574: -0.020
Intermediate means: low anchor 19.4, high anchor 18.4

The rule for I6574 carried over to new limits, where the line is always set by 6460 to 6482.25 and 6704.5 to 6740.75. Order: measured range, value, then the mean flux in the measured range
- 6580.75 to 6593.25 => -0.09 mag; 19.7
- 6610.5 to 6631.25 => -0.07 mag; 19.2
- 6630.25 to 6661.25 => -0.05 mag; 18.7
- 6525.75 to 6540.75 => -0.08 mag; 19.8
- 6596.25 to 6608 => -0.07 mag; 19.4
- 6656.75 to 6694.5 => -0.03 mag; 18.3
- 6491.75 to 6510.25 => 0.01 mag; 18.5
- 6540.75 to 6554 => -0.06 mag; 19.5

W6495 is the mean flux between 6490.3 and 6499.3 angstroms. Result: 17.7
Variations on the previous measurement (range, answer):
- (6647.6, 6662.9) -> 18.7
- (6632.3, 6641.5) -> 18.8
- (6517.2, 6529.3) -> 19.7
